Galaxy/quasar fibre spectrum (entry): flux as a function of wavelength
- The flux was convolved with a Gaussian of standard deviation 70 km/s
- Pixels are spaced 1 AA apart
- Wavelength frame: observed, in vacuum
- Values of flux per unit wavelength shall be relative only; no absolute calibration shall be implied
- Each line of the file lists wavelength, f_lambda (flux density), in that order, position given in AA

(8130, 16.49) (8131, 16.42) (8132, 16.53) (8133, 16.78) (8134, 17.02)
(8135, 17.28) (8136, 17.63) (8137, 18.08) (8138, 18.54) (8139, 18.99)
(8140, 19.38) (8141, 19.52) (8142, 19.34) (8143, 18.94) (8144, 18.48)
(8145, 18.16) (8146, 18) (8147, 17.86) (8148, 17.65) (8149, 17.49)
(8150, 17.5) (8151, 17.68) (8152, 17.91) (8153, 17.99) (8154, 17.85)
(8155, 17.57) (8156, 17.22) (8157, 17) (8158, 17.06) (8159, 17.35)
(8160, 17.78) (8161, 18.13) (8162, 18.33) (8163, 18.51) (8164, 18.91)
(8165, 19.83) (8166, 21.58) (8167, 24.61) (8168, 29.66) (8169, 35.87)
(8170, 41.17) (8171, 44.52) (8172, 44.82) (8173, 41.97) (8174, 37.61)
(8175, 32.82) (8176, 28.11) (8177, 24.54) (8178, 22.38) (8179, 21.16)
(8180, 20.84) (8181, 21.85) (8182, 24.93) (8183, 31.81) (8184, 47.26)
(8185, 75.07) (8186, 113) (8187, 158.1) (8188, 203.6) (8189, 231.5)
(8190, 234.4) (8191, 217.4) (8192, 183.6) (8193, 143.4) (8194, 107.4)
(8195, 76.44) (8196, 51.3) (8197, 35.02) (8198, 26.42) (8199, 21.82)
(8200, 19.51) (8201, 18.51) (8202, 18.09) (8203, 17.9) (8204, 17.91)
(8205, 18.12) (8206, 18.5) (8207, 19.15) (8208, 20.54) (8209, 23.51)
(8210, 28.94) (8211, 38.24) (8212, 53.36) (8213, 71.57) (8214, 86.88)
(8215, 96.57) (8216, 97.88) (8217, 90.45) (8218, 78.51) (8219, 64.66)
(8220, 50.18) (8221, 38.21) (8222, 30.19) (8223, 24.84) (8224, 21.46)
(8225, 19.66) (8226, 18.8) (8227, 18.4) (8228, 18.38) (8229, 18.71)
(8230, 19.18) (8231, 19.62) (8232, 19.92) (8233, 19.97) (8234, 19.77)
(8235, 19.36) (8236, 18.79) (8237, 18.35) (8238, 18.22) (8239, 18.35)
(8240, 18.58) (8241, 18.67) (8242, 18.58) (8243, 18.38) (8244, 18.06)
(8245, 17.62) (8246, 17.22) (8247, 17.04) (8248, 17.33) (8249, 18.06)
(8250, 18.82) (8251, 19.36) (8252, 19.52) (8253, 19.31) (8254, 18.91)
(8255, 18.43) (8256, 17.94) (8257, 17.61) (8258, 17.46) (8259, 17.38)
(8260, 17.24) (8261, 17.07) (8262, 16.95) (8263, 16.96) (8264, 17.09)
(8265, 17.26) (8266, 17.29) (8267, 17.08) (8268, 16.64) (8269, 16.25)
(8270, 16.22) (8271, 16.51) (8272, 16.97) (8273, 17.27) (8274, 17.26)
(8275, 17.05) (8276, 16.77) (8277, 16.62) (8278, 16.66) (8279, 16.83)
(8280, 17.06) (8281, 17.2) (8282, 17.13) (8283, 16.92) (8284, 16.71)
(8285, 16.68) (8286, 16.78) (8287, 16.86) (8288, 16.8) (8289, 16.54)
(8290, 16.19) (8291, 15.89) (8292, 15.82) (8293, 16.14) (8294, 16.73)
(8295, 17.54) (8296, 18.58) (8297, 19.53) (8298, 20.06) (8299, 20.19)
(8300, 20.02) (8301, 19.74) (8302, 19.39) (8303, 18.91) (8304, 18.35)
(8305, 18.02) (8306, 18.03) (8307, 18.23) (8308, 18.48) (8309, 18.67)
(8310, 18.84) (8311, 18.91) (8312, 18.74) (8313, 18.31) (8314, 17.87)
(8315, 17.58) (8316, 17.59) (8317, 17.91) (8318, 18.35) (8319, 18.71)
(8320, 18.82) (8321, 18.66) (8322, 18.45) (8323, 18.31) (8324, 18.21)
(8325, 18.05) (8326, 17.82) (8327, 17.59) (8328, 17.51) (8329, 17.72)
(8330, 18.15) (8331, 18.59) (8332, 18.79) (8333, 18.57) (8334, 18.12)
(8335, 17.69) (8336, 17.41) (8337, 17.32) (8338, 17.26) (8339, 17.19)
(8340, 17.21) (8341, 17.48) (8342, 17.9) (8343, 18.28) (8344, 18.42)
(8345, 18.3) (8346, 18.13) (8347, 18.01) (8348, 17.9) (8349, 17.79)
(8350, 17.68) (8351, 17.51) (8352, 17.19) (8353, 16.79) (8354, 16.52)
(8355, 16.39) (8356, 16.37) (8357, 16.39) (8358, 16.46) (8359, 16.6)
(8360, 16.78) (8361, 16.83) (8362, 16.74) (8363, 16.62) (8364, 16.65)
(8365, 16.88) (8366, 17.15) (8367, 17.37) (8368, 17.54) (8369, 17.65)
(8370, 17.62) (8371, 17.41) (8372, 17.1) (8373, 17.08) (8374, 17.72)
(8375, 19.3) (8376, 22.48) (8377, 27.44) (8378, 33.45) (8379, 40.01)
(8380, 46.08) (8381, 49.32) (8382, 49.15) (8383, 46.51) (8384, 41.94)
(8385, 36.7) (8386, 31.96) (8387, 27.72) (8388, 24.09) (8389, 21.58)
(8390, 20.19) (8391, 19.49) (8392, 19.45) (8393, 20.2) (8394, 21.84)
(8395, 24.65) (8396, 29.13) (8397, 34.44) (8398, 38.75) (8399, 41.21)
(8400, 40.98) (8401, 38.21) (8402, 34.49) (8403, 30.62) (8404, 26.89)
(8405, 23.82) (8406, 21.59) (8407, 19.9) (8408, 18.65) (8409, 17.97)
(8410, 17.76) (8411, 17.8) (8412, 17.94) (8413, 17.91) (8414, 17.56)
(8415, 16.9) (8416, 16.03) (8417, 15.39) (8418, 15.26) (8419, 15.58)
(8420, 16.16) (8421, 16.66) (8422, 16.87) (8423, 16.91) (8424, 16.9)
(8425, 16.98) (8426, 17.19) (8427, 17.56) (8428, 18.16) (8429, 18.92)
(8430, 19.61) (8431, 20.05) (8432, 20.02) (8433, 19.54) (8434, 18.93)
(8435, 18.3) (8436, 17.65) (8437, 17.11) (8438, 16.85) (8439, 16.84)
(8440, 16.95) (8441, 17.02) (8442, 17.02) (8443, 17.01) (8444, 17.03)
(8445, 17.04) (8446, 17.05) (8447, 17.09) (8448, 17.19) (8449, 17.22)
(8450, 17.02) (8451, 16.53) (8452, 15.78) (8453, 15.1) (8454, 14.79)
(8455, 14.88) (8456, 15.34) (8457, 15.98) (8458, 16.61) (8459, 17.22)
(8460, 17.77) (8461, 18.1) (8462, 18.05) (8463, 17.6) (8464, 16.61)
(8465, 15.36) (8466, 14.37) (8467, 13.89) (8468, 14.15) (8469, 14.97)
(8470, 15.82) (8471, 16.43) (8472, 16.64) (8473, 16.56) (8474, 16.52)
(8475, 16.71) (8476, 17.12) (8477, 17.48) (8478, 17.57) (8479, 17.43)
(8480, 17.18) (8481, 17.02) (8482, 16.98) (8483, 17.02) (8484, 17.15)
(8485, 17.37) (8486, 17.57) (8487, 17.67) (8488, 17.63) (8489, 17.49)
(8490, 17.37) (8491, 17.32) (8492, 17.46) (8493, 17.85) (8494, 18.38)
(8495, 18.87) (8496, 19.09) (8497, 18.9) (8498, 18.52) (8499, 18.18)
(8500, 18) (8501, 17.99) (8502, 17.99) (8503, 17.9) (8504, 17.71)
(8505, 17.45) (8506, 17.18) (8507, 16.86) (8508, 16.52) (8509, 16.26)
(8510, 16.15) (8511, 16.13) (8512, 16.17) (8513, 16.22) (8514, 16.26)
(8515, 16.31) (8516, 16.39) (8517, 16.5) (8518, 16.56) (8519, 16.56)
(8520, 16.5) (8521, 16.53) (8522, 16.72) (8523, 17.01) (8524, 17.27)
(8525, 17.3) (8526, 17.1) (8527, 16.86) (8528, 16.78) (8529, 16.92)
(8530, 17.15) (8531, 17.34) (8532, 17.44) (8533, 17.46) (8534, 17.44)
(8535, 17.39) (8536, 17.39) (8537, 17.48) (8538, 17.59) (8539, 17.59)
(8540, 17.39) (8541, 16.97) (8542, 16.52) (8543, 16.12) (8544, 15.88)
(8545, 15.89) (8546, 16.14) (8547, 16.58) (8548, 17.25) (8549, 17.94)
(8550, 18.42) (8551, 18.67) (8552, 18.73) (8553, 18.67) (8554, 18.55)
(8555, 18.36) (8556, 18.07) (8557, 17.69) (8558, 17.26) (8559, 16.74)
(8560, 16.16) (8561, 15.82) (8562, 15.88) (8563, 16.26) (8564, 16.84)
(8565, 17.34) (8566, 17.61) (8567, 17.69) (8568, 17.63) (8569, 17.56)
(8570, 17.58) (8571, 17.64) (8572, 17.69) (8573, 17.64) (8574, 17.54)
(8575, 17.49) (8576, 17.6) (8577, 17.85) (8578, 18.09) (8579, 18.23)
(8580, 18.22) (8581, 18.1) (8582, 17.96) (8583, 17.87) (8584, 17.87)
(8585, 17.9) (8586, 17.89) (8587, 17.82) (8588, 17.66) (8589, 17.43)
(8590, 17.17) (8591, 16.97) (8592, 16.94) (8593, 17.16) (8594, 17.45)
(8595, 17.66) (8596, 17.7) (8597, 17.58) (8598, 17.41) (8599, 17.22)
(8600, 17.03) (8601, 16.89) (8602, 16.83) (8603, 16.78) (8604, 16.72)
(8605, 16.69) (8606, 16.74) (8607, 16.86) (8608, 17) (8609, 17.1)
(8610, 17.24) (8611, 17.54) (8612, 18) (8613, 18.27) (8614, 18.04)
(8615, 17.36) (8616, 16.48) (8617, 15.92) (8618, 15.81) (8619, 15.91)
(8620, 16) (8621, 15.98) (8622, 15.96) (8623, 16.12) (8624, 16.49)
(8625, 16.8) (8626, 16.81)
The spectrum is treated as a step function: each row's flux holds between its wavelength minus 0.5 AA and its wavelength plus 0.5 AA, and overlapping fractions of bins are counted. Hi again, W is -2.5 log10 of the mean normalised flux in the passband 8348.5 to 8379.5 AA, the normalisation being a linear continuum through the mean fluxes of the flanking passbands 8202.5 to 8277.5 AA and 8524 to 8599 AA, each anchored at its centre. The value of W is 0.202 mag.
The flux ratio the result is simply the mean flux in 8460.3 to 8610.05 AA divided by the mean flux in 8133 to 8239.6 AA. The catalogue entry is 0.42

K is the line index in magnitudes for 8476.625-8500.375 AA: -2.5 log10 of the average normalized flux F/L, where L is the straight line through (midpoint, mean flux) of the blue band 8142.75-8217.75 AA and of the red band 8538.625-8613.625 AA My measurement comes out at 0.34 mag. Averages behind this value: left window 48.8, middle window 17.7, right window 17.4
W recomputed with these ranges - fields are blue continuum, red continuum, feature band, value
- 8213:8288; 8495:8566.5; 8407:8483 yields 0.148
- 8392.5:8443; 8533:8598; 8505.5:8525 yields 0.133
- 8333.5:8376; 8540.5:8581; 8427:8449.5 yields -0.027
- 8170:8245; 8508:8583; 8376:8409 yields 0.050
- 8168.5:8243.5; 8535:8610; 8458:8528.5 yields 0.396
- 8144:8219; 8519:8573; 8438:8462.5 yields 0.470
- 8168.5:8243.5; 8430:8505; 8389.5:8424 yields 0.111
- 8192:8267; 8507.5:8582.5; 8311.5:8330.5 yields 0.459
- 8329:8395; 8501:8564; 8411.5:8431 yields 0.166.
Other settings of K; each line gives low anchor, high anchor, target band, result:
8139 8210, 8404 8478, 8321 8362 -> 0.48 mag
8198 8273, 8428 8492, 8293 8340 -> 0.25 mag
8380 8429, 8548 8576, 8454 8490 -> 0.29 mag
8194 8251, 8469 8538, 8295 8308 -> 0.41 mag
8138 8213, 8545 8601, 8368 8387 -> 0.02 mag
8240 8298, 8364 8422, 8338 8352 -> 0.23 mag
